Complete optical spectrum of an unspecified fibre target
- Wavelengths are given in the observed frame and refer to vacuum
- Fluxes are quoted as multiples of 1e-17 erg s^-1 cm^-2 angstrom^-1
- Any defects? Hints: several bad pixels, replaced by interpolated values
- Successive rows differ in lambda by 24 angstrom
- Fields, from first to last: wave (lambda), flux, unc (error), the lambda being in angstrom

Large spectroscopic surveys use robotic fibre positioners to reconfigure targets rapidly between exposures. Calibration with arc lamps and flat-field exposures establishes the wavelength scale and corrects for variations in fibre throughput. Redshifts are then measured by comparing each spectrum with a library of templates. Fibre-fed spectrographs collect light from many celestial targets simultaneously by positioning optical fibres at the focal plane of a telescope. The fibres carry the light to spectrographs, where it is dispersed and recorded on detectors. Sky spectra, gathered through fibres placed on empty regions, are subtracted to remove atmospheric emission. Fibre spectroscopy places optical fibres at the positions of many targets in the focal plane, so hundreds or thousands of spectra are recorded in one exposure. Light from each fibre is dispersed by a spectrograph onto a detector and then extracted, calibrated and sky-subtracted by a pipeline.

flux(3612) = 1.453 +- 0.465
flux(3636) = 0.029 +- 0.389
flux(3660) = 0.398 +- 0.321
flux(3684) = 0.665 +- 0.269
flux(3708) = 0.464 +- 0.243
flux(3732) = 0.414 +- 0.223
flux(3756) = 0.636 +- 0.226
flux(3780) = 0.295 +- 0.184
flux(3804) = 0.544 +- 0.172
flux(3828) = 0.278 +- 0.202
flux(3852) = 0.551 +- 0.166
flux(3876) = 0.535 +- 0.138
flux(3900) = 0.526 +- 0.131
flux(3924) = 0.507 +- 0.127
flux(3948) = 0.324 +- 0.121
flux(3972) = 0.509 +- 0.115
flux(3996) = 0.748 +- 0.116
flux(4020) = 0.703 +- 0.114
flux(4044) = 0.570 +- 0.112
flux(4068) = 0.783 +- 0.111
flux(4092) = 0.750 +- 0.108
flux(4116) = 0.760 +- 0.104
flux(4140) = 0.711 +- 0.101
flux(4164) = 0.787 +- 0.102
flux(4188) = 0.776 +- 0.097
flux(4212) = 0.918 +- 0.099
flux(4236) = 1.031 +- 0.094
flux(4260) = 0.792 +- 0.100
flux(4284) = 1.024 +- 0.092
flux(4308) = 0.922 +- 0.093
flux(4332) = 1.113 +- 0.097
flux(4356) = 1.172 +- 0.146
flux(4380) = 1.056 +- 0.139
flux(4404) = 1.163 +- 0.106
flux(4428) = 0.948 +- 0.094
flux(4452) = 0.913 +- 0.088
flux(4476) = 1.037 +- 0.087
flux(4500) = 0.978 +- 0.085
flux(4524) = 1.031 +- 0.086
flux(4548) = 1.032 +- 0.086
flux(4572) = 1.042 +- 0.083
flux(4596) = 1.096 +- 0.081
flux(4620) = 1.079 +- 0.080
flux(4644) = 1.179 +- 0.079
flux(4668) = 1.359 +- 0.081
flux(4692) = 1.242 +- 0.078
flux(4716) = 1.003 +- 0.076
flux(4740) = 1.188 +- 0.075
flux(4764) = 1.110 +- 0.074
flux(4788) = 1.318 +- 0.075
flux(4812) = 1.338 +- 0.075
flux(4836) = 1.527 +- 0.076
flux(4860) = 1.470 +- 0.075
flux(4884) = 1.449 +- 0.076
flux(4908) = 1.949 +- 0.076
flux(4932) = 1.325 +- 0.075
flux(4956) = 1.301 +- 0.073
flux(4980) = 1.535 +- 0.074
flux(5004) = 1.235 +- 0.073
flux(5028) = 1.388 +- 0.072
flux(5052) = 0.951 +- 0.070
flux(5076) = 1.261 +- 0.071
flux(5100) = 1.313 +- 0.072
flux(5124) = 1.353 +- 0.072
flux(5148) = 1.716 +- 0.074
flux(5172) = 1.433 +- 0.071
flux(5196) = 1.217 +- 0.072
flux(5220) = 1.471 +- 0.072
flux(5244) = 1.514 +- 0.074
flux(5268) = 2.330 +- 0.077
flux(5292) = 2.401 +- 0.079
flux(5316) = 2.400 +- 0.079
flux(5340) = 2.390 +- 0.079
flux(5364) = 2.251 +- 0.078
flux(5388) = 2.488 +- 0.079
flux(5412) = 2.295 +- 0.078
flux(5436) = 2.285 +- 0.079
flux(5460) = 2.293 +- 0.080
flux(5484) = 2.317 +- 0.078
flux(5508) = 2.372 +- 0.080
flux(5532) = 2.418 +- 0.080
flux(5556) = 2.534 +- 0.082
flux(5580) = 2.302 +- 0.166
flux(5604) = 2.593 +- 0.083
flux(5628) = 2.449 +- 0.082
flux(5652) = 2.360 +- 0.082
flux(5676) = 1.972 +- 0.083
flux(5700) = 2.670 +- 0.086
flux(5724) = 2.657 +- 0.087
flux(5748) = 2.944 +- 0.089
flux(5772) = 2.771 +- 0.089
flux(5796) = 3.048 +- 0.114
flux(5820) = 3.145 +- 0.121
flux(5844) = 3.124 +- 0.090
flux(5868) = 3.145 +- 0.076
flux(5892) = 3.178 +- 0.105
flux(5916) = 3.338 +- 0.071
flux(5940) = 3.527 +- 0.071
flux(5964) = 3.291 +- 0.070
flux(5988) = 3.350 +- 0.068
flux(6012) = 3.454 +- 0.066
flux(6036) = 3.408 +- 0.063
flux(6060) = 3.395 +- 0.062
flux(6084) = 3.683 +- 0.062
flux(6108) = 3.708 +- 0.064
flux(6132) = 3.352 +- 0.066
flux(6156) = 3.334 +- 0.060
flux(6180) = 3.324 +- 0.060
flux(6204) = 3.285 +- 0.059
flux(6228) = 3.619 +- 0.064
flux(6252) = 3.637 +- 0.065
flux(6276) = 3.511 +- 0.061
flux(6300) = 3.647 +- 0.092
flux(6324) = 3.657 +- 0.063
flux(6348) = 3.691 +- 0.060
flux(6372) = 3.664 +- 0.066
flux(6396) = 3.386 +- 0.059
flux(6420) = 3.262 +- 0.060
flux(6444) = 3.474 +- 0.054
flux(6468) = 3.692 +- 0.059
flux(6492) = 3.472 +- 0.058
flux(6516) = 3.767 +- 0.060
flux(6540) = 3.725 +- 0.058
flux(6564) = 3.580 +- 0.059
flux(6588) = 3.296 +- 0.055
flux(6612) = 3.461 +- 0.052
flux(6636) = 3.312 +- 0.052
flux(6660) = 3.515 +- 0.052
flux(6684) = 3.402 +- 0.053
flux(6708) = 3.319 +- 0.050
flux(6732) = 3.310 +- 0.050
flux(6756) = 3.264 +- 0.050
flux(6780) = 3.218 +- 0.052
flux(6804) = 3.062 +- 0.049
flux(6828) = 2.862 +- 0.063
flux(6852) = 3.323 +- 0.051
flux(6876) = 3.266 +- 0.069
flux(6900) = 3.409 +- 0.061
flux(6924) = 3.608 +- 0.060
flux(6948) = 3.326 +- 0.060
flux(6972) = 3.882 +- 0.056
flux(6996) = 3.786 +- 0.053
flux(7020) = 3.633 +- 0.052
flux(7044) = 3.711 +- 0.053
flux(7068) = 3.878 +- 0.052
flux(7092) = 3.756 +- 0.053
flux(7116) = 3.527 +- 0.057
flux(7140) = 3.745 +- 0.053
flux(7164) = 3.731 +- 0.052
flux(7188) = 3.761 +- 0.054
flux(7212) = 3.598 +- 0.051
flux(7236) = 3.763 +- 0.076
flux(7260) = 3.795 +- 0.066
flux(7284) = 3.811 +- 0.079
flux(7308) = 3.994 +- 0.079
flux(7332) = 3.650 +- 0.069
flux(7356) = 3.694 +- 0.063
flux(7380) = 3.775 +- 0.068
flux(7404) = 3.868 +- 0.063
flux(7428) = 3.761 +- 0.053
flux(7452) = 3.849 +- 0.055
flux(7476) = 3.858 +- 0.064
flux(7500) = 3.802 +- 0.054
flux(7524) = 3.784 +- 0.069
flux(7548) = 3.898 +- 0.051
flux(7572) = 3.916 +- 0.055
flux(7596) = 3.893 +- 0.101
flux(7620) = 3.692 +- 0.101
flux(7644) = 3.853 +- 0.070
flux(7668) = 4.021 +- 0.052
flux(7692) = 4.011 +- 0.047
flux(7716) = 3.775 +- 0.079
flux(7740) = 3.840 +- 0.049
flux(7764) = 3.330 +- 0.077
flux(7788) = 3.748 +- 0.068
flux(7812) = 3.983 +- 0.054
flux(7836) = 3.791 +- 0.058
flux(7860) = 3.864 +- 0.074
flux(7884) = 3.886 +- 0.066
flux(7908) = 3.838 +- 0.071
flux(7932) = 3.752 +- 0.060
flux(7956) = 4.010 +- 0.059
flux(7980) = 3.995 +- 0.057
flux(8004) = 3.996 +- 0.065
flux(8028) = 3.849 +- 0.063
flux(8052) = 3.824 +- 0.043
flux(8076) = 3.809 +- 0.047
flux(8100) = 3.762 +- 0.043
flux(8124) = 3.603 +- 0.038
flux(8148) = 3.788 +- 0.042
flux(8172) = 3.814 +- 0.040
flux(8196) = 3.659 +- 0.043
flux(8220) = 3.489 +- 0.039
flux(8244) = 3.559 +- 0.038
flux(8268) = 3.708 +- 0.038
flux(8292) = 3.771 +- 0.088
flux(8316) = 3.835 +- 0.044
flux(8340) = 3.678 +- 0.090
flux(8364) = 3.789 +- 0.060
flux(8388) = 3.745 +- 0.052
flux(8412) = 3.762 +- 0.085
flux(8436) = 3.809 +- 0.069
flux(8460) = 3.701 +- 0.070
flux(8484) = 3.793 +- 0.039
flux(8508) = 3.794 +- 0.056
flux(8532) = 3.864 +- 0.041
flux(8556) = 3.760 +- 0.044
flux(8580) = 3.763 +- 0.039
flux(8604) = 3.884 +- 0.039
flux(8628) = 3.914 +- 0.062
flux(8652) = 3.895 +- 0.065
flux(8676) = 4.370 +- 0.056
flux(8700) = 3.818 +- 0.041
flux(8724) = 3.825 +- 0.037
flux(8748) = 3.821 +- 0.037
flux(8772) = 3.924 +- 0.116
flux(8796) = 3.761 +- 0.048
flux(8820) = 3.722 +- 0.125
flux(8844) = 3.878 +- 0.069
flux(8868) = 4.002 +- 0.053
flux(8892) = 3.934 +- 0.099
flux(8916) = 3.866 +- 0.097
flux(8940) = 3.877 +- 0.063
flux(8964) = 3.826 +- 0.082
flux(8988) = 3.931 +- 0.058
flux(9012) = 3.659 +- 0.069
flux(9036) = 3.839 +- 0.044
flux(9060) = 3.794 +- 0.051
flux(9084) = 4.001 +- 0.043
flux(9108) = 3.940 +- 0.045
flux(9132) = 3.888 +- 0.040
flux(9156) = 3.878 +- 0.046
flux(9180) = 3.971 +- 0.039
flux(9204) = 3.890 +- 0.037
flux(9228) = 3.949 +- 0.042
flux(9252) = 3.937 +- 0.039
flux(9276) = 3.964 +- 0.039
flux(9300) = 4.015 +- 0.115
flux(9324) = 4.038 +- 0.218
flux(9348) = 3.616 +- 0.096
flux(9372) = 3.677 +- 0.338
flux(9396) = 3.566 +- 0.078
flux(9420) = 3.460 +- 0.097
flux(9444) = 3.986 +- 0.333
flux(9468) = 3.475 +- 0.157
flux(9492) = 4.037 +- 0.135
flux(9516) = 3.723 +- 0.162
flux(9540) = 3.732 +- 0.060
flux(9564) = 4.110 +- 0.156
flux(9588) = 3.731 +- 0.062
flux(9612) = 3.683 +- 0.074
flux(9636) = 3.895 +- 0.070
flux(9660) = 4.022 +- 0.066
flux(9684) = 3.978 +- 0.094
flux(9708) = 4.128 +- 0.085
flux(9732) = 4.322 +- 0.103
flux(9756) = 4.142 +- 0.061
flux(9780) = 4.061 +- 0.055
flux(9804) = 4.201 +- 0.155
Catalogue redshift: 0.318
